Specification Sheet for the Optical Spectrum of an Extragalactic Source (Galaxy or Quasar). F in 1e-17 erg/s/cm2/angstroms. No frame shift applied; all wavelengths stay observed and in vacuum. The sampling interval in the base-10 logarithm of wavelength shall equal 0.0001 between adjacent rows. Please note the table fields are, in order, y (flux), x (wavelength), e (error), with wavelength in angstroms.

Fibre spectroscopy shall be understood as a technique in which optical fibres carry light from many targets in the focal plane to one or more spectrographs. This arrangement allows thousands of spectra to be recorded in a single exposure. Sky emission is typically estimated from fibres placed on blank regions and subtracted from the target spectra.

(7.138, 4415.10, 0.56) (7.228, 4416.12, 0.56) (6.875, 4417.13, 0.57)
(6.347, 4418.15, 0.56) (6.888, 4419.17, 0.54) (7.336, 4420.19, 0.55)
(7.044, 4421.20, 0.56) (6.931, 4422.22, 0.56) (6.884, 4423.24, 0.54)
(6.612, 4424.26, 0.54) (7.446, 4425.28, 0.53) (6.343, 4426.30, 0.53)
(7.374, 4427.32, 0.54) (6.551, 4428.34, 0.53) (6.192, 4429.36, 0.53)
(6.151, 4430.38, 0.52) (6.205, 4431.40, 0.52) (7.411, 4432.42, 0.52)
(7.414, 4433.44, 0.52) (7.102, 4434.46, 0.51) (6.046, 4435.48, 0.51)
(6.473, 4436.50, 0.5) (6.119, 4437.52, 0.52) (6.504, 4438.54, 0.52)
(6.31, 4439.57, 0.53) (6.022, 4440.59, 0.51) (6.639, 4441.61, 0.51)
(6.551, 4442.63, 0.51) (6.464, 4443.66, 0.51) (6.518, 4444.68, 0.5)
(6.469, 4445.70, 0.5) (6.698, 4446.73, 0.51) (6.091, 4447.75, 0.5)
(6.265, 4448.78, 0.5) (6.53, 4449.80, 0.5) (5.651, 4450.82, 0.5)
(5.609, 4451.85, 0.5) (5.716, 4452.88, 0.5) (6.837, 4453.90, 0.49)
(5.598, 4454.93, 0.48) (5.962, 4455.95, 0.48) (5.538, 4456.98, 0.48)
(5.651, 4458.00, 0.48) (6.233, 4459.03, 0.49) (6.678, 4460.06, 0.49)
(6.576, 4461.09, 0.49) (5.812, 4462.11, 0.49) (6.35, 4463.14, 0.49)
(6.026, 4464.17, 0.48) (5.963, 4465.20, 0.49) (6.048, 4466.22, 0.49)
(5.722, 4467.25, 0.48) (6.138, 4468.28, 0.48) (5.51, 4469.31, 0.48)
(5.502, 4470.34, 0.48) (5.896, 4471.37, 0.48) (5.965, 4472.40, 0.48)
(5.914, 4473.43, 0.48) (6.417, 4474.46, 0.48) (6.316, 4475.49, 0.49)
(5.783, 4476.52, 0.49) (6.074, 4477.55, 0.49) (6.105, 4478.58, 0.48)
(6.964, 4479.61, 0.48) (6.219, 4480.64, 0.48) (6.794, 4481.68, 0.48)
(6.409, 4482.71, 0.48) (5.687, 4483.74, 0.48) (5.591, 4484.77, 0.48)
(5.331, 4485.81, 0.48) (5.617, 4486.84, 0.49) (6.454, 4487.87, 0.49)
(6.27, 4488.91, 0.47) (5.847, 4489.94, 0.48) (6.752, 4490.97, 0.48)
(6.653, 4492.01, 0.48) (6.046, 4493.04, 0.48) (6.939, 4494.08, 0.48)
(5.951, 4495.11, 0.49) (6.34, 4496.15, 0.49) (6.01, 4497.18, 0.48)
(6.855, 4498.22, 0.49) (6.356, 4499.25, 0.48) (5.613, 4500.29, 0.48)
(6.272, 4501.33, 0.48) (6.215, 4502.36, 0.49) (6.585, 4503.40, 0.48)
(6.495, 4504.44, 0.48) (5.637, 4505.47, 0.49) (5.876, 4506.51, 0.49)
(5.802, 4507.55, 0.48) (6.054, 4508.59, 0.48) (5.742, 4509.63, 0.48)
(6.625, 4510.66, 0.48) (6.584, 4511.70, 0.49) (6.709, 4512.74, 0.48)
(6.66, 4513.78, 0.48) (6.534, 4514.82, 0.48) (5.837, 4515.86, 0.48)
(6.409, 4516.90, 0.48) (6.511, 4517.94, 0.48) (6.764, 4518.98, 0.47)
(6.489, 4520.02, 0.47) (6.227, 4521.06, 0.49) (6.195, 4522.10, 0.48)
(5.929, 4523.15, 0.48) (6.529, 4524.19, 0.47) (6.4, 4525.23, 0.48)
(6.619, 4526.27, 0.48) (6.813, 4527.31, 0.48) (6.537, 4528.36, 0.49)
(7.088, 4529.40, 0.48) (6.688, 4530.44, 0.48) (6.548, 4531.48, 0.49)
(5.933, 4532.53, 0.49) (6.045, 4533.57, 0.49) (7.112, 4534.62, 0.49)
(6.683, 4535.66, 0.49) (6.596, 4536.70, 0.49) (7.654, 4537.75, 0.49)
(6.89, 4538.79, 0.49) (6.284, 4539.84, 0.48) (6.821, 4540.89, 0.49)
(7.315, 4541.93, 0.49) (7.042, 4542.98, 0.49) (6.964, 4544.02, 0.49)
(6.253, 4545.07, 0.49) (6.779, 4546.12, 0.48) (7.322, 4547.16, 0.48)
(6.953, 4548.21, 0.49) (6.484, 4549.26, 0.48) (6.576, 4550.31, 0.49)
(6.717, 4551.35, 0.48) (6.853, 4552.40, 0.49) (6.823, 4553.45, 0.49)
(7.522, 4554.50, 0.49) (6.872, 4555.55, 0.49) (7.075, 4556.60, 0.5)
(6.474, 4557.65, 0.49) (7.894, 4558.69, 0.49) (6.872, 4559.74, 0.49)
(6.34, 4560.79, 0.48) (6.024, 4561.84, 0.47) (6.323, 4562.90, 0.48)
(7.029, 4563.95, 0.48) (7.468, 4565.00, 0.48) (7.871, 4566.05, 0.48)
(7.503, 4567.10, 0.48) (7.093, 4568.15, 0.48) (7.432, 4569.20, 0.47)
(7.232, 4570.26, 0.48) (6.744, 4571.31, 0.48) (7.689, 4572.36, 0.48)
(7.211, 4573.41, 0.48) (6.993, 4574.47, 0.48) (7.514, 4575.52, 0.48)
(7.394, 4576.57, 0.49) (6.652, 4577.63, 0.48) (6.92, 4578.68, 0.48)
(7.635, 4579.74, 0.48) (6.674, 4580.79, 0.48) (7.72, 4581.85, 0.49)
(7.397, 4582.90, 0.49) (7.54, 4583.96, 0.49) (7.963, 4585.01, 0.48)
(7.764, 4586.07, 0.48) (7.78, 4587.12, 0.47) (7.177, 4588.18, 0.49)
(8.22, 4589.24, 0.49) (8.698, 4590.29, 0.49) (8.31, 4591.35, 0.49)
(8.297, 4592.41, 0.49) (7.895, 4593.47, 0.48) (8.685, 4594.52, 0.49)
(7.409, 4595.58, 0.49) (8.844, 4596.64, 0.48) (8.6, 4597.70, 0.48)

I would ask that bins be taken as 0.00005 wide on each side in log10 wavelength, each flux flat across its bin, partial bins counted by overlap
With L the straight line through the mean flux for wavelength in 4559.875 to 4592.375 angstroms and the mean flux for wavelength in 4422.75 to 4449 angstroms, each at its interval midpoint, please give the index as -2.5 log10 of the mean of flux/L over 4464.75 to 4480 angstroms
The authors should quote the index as 0.13 mag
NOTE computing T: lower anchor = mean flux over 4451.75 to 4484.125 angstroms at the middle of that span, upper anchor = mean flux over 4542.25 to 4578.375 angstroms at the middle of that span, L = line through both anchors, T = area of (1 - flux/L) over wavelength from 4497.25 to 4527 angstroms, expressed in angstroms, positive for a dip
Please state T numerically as 1.0 angstroms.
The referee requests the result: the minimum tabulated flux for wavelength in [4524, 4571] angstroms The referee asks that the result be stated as 5.933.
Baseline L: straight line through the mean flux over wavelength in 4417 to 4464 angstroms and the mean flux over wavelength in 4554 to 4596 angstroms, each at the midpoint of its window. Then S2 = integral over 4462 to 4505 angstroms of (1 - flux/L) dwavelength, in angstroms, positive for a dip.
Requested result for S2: 3.9 angstroms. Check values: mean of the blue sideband 6.45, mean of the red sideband 7.38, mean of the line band 6.14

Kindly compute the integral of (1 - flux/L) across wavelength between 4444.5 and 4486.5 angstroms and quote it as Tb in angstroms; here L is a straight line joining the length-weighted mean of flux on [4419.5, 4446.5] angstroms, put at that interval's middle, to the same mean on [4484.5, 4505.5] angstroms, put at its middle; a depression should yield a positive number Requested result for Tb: 2.3 angstroms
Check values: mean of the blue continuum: 6.66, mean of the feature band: 6.07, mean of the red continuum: 6.2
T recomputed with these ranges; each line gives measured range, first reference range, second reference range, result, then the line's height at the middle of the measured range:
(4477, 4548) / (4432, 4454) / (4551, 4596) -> 5.1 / 6.91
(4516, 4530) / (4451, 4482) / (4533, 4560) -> 0.3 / 6.64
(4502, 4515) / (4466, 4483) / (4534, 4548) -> 0.5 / 6.51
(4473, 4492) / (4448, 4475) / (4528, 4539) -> 0.2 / 6.21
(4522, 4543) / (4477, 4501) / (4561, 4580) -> 0.2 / 6.7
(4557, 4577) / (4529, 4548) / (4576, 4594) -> 0.6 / 7.31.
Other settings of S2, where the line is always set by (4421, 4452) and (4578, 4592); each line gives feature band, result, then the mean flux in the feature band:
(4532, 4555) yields 1.7 angstroms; 6.8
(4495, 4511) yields 2.0 angstroms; 6.15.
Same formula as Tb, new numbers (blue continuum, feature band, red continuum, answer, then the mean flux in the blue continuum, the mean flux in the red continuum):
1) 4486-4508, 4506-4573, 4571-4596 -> 1.7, 6.21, 7.6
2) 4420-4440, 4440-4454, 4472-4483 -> 0.6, 6.71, 6.27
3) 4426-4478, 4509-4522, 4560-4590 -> 0.7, 6.23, 7.27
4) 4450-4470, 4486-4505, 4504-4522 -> -0.3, 5.98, 6.29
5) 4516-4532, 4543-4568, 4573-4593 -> 0.5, 6.5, 7.57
